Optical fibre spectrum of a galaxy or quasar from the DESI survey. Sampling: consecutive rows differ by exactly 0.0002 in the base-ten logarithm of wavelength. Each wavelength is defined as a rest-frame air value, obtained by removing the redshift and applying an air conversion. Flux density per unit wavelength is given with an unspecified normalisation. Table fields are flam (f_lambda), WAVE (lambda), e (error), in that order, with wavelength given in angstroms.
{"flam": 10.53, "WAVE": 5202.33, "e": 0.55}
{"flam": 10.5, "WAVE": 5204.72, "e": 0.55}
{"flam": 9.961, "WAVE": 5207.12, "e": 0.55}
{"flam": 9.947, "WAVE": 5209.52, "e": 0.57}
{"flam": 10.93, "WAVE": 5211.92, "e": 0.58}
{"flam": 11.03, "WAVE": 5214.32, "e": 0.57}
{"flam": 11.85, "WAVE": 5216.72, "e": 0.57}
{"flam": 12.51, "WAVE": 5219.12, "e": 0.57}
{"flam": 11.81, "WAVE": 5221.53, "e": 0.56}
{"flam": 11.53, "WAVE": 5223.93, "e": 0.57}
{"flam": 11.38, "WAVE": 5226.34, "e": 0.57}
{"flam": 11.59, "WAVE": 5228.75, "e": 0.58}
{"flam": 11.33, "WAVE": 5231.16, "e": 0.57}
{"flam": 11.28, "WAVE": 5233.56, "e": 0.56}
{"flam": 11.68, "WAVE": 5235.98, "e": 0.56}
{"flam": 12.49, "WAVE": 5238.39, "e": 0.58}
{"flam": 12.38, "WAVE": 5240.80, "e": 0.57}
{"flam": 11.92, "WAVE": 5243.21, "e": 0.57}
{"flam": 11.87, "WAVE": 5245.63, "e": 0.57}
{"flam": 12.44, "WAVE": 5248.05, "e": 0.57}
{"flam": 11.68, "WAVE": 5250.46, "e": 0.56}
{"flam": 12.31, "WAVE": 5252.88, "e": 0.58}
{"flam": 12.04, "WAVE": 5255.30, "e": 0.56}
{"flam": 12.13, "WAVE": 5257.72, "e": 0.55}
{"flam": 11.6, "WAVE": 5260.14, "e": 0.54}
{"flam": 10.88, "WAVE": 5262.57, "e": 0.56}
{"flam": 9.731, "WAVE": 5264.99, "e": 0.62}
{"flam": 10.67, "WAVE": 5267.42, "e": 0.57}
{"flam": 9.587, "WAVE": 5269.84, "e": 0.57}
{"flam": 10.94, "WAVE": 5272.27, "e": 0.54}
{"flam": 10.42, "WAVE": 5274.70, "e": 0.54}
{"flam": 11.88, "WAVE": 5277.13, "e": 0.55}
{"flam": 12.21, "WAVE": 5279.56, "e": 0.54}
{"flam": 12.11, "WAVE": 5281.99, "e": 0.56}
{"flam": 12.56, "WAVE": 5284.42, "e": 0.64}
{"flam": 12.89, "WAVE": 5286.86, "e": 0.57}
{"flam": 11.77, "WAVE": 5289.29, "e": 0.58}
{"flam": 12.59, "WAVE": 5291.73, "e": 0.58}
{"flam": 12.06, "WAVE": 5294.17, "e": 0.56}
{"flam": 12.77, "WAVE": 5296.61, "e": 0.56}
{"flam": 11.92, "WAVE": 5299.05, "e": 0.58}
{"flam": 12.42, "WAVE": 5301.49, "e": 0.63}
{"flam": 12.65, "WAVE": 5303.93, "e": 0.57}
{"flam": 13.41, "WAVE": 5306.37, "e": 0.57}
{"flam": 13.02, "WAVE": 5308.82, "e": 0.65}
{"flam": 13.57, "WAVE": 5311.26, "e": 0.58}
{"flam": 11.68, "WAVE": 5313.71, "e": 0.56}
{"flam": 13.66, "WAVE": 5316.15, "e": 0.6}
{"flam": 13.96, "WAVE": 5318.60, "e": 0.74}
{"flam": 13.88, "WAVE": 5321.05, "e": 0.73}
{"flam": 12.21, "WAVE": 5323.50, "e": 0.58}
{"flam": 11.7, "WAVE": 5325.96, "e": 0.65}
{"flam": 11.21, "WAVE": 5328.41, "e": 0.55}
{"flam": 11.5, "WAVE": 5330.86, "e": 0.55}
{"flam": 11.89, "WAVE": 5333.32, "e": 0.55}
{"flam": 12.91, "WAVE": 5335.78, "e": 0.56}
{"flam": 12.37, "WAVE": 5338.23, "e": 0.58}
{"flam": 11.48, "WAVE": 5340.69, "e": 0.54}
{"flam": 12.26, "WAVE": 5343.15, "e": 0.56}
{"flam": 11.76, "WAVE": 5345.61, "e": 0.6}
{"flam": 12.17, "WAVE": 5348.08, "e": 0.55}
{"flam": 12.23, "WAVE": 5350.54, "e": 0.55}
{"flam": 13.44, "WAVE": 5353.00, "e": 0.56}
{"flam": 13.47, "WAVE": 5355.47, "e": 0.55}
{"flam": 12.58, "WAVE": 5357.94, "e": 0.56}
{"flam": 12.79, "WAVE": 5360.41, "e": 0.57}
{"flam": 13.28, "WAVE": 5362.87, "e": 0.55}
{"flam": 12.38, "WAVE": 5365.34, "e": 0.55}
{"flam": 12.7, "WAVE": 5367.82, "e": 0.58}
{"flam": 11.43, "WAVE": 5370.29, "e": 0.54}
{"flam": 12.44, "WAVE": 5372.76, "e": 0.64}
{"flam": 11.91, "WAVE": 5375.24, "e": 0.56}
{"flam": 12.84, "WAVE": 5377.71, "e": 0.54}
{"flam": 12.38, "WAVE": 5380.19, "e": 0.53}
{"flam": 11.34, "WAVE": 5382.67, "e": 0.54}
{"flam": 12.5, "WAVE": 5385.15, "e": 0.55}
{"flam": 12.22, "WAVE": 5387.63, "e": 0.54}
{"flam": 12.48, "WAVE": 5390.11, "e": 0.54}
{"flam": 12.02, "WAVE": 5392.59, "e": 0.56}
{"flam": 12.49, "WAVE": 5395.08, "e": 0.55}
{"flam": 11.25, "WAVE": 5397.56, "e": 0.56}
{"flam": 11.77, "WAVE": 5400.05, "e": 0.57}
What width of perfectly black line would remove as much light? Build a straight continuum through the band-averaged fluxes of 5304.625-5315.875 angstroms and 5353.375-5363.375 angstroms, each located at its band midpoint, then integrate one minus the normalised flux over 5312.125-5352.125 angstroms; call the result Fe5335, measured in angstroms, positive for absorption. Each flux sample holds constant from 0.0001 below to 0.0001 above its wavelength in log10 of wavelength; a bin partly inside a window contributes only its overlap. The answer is 2.1 angstroms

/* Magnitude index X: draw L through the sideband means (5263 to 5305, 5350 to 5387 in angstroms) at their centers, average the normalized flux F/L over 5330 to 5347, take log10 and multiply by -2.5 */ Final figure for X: 0.017 mag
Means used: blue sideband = 11.7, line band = 12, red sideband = 12.5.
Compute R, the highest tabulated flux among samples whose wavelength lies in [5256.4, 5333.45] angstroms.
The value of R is 13.96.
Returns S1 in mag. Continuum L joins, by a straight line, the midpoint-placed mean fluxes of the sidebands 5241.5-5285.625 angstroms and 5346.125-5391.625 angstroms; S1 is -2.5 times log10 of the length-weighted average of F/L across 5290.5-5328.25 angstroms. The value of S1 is -0.070 mag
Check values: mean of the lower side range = 11.5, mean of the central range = 12.7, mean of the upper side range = 12.5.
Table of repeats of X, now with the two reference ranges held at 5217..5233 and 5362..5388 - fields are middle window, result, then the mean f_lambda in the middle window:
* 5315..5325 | -0.11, 13.4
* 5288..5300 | -0.02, 12.2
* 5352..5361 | -0.07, 13.1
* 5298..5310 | -0.06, 12.7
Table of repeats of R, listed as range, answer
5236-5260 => 12.49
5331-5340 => 12.91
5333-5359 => 13.47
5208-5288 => 12.89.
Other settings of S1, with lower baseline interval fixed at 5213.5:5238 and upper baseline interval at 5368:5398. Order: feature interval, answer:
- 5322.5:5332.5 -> 0.030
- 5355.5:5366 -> -0.068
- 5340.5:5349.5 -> 0.005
